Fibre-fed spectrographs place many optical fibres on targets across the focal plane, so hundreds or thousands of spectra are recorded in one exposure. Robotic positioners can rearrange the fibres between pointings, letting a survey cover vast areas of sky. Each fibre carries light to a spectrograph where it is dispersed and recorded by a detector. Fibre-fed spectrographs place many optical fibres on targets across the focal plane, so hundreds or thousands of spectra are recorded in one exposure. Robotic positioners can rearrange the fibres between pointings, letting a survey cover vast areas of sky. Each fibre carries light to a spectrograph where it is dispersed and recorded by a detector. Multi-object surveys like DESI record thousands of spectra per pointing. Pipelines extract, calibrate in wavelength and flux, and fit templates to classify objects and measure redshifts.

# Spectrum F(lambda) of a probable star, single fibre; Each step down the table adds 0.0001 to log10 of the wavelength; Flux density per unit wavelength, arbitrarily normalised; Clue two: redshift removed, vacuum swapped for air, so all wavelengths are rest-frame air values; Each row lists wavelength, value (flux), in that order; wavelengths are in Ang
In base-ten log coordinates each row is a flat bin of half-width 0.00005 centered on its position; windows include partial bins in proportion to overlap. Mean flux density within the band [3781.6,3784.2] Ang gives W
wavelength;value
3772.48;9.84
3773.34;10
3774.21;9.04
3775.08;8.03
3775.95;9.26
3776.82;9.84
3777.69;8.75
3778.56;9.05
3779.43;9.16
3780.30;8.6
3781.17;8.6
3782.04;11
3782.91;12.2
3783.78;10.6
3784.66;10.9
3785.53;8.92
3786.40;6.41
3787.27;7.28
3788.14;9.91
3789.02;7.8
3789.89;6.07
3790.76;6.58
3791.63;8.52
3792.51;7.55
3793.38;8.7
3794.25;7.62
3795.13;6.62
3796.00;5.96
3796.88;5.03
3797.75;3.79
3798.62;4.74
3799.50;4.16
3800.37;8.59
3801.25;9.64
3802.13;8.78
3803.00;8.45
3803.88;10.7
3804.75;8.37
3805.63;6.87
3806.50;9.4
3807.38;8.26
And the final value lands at 11.3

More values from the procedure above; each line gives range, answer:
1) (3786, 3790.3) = 7.51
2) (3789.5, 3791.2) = 6.36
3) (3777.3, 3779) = 8.91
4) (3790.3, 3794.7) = 7.78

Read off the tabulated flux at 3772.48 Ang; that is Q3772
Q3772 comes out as 9.84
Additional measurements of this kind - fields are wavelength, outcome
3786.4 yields 6.41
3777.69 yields 8.75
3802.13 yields 8.78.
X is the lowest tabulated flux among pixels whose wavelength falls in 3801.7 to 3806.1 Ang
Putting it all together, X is 6.87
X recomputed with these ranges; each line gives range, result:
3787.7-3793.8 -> 6.07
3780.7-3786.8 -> 6.41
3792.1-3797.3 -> 5.03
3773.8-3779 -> 8.03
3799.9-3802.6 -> 8.59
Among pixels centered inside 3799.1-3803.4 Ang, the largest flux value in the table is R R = 9.64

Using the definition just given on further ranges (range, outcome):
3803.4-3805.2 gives 10.7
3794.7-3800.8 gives 8.59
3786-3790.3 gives 9.91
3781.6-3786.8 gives 12.2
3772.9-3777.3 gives 10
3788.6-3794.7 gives 8.7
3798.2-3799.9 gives 4.74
